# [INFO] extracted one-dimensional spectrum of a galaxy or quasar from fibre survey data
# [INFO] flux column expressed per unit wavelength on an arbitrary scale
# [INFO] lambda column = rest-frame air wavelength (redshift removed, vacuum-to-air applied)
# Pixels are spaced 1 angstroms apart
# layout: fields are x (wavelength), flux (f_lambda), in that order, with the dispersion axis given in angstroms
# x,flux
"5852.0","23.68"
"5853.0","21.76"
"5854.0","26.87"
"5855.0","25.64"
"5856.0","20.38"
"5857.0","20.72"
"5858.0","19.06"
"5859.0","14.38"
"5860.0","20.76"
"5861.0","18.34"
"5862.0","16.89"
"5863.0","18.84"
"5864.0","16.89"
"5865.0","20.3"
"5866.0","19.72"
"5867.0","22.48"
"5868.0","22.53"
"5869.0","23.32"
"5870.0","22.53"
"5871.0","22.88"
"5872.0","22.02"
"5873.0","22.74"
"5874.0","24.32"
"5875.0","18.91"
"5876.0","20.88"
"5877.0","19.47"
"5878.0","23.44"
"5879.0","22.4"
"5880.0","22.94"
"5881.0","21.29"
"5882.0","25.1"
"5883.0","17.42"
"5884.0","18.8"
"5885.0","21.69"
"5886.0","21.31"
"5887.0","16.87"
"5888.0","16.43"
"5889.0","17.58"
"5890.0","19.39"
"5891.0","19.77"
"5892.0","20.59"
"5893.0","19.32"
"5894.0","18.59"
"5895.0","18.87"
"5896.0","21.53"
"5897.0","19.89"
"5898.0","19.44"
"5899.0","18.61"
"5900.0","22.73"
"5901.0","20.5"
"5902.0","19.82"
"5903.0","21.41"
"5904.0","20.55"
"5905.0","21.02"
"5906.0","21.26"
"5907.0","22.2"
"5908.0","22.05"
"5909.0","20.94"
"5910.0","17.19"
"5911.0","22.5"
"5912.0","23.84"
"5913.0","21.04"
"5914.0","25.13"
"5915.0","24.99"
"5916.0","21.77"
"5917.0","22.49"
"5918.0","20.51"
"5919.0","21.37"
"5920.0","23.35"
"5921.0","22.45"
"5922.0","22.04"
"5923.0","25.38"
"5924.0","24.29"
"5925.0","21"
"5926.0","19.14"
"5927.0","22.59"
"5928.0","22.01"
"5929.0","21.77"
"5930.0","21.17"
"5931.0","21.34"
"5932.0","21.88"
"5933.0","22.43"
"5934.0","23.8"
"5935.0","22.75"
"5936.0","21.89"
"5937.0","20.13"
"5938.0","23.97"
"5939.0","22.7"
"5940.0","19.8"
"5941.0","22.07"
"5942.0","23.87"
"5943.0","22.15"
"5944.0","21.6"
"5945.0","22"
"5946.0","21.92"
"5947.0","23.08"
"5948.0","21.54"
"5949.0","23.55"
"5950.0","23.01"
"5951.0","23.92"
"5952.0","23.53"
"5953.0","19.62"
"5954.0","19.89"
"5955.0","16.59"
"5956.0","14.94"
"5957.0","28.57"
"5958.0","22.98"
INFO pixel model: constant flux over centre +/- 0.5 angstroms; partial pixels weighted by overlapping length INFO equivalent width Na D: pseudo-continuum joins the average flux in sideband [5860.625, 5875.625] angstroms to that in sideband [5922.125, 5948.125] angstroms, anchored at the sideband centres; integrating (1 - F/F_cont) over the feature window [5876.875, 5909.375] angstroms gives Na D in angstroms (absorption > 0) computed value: 1.4 angstroms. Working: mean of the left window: 20.9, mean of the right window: 22.2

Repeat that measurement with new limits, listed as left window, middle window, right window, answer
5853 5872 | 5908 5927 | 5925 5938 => -0.54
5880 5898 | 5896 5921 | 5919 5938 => -0.58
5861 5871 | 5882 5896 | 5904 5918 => 1.26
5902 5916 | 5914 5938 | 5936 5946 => -0.43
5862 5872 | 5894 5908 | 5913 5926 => 0.94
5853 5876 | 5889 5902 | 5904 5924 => 1.13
